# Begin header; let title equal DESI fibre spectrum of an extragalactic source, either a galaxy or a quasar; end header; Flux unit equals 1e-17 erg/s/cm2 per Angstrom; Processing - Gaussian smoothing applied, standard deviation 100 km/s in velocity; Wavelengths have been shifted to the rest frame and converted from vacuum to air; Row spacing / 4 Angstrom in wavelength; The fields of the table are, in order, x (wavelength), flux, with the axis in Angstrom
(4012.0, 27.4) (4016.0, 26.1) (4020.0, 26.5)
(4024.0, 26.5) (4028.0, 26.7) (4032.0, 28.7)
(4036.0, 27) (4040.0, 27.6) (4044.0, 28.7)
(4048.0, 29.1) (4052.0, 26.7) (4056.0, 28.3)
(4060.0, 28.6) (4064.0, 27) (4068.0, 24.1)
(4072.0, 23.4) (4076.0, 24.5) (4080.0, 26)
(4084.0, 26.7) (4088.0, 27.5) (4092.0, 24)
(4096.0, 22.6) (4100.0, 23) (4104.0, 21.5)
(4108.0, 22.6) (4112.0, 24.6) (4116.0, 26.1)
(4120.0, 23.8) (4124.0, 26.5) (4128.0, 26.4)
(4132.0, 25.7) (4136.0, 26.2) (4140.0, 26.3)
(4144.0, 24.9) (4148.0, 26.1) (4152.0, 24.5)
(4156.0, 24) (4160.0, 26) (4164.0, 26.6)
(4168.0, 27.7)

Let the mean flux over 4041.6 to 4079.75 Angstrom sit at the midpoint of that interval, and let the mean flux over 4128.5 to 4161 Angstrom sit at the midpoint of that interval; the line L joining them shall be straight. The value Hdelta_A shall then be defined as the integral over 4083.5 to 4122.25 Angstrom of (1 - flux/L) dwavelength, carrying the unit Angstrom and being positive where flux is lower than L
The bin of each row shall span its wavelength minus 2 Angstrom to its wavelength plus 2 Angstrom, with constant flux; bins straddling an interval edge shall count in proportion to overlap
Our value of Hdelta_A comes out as 2.9 Angstrom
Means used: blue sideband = 26.7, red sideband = 25.5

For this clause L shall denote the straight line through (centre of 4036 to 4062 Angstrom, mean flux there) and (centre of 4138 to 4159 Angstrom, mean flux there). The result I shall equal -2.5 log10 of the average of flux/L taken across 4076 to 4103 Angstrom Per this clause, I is 0.09 mag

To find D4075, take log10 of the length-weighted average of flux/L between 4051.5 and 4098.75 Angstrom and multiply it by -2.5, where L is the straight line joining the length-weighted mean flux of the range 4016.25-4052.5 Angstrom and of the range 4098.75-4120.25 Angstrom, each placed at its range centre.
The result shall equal -0.01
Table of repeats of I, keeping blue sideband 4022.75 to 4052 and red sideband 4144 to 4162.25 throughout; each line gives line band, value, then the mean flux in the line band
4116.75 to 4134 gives 0.01 mag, 25.6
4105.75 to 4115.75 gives 0.09 mag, 24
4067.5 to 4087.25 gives 0.07 mag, 25.2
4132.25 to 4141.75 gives -0.03 mag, 26.1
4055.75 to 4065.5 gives -0.03 mag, 28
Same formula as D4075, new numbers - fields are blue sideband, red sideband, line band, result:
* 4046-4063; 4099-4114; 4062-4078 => 0.08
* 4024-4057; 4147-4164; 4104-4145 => 0.03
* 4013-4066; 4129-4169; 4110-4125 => 0.05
